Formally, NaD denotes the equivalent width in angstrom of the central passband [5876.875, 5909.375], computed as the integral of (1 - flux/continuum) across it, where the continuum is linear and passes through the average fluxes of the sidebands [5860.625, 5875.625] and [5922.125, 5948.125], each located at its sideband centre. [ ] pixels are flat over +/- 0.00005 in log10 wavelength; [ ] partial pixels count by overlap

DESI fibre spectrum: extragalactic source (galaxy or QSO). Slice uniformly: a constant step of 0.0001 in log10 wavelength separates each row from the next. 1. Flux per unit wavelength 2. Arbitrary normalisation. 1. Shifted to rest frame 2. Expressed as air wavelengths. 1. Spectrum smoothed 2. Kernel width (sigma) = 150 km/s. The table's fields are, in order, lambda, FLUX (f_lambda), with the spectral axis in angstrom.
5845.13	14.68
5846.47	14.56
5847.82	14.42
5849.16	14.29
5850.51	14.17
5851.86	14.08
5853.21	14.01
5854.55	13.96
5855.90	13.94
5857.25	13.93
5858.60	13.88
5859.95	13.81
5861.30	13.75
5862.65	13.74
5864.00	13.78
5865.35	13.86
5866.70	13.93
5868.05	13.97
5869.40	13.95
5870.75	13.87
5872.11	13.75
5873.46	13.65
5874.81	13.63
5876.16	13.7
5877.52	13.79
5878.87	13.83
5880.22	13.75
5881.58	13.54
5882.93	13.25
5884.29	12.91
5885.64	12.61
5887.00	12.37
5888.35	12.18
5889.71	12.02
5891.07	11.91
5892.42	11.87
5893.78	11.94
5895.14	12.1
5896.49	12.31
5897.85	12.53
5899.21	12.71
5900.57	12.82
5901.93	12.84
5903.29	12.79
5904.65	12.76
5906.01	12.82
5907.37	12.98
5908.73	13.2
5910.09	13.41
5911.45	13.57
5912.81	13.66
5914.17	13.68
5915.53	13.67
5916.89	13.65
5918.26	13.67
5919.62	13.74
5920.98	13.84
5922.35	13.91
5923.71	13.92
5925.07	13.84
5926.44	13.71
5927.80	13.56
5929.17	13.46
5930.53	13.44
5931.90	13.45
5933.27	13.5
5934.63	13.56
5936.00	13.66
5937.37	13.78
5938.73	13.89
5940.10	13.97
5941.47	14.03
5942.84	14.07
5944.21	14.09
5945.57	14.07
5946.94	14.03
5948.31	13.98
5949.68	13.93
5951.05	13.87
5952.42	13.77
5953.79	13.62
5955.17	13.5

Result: 2.5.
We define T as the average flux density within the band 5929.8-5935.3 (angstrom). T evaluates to 13.5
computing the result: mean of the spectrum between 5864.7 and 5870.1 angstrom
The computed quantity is 13.9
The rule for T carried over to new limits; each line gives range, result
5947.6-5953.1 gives 13.9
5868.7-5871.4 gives 13.9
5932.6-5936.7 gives 13.6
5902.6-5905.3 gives 12.8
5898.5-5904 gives 12.8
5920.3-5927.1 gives 13.8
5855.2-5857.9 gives 13.9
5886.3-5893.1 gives 12.1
